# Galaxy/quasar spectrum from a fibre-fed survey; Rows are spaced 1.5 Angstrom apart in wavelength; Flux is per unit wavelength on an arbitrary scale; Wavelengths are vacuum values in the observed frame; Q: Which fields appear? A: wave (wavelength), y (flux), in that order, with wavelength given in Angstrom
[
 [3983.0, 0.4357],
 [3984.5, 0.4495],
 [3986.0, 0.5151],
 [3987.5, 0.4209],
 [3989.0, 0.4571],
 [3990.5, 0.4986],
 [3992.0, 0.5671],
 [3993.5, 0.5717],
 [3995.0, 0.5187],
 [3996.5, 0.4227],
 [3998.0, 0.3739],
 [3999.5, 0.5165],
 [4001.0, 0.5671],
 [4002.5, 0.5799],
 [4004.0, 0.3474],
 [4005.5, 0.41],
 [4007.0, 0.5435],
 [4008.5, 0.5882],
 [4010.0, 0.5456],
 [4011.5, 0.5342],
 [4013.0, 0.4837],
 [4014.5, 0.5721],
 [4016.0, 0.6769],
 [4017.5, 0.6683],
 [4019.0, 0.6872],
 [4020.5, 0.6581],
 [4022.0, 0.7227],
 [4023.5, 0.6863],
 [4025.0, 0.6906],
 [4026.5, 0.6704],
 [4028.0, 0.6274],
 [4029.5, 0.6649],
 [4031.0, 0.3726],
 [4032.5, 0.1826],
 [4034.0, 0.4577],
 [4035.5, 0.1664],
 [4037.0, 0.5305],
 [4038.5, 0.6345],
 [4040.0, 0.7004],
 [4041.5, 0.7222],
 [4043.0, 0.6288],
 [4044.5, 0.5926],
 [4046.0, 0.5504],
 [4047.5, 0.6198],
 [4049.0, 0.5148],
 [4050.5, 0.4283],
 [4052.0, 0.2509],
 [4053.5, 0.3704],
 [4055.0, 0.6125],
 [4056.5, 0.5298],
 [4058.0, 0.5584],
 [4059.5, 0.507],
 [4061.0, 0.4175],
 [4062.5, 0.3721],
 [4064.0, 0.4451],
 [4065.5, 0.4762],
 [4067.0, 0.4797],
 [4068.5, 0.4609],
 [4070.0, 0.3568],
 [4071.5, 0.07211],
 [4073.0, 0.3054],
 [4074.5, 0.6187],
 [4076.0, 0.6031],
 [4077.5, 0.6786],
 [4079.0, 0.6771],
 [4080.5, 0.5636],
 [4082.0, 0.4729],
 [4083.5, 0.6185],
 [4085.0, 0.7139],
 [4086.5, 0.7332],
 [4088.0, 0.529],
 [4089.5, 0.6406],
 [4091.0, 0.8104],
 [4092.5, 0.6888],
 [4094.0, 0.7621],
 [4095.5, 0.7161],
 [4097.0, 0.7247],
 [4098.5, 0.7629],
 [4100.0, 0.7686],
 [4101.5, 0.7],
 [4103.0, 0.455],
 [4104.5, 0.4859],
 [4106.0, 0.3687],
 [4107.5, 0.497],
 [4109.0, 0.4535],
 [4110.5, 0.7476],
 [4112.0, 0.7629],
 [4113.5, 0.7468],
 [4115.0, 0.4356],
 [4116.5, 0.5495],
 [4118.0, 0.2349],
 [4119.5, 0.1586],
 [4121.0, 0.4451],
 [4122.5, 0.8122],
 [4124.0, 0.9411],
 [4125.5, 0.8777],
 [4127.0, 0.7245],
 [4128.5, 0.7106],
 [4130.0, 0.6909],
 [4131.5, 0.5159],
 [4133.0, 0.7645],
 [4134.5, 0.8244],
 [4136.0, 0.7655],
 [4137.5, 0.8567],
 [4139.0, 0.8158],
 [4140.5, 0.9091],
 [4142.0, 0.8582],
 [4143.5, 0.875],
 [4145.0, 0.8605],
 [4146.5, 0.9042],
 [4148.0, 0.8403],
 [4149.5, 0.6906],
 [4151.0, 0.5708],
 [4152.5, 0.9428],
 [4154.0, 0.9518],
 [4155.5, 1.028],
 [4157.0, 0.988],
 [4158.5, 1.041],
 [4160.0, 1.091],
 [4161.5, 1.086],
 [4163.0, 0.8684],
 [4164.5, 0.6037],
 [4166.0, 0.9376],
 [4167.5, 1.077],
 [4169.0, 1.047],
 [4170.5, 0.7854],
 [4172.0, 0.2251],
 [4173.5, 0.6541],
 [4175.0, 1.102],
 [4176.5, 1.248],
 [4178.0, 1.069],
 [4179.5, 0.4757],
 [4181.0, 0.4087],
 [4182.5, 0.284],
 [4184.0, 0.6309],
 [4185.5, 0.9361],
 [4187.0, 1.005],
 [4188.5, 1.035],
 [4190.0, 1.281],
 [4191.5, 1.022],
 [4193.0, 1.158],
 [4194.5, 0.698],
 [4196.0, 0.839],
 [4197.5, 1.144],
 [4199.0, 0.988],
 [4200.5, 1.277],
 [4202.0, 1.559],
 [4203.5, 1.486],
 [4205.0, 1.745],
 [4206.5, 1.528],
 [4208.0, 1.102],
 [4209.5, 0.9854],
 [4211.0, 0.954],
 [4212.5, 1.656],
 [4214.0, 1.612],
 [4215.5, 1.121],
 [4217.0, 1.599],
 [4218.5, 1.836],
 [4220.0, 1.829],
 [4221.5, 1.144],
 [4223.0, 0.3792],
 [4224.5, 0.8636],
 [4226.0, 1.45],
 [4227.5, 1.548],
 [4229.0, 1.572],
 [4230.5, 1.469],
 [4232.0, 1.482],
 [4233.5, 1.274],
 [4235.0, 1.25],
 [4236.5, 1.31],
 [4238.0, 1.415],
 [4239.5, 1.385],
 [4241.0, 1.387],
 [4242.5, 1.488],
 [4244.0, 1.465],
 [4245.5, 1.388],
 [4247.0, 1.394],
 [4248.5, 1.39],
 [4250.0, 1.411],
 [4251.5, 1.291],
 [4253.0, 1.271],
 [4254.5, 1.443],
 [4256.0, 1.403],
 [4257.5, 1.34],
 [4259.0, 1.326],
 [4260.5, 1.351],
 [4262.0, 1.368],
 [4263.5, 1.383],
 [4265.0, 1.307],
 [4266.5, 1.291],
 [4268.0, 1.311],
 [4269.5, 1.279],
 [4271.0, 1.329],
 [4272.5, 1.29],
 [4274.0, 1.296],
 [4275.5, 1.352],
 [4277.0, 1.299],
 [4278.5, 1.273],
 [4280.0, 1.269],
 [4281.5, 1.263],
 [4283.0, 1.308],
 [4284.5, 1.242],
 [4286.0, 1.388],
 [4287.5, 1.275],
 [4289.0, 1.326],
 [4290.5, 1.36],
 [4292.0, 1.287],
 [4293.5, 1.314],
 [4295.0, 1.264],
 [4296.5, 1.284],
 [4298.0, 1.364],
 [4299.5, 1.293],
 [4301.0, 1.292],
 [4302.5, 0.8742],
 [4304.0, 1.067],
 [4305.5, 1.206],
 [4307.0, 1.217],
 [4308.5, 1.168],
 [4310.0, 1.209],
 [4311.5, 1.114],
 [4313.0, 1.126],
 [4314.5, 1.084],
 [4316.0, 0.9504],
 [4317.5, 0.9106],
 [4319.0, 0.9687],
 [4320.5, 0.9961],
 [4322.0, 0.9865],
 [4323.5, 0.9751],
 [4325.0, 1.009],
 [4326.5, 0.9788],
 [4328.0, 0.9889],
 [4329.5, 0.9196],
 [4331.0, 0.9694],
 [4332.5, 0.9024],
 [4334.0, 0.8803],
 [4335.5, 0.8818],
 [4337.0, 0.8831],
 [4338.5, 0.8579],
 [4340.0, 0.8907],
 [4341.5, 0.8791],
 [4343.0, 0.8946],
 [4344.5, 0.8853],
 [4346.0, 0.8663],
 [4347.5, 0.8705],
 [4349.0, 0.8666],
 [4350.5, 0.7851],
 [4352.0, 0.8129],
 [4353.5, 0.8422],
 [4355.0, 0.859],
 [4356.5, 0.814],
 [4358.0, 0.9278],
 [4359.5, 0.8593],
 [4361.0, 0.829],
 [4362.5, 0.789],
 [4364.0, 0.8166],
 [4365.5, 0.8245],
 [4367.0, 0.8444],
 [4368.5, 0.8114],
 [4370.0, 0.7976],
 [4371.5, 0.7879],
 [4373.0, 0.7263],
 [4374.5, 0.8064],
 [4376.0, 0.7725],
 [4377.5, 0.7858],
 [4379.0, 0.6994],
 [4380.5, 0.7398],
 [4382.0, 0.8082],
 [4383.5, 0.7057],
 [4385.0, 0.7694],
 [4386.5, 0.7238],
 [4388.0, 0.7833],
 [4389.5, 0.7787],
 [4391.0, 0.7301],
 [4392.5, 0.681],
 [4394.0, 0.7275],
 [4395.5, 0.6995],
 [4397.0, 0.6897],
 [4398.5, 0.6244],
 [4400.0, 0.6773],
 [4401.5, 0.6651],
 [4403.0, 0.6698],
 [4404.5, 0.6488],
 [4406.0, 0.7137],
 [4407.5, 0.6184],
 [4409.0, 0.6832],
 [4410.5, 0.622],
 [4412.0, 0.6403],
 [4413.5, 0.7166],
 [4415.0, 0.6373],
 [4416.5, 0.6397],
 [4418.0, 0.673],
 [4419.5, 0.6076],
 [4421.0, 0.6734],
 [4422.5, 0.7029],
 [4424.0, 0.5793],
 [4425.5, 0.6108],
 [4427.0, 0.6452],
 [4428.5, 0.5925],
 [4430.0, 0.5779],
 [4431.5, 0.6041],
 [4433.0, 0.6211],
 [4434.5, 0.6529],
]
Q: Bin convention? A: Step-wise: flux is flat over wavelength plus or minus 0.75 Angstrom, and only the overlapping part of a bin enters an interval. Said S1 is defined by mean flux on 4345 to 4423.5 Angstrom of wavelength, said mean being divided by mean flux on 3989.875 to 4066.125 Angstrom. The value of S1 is 1.4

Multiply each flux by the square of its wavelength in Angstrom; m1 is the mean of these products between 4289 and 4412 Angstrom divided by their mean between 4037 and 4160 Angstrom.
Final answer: 1.6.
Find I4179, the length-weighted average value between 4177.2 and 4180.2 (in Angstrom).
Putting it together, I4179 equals 0.785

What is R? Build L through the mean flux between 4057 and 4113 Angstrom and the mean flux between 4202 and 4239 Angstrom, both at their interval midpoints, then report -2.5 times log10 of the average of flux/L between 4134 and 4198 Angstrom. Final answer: 0.19 mag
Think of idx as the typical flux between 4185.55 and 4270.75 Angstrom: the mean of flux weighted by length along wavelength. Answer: 1.31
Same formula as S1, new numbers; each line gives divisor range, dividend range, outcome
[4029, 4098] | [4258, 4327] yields 2.28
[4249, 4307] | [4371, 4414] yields 0.55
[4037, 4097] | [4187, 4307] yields 2.36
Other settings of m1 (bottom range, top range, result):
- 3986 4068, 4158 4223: 2.20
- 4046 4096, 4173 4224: 2.22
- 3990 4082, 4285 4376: 2.19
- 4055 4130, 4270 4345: 2.15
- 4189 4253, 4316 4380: 0.70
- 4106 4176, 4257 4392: 1.46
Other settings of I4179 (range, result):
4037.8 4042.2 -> 0.686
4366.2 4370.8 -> 0.818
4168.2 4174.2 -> 0.681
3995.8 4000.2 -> 0.437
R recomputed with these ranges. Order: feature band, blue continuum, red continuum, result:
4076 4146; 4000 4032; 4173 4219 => 0.28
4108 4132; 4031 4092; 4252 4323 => 0.15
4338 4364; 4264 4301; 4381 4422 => 0.12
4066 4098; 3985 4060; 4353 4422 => -0.03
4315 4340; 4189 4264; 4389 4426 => 0.02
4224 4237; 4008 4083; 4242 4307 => -0.18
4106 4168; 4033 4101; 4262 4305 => 0.05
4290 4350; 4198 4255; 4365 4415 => -0.04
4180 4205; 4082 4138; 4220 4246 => 0.11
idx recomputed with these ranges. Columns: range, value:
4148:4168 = 0.909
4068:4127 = 0.591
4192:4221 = 1.32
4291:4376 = 0.969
